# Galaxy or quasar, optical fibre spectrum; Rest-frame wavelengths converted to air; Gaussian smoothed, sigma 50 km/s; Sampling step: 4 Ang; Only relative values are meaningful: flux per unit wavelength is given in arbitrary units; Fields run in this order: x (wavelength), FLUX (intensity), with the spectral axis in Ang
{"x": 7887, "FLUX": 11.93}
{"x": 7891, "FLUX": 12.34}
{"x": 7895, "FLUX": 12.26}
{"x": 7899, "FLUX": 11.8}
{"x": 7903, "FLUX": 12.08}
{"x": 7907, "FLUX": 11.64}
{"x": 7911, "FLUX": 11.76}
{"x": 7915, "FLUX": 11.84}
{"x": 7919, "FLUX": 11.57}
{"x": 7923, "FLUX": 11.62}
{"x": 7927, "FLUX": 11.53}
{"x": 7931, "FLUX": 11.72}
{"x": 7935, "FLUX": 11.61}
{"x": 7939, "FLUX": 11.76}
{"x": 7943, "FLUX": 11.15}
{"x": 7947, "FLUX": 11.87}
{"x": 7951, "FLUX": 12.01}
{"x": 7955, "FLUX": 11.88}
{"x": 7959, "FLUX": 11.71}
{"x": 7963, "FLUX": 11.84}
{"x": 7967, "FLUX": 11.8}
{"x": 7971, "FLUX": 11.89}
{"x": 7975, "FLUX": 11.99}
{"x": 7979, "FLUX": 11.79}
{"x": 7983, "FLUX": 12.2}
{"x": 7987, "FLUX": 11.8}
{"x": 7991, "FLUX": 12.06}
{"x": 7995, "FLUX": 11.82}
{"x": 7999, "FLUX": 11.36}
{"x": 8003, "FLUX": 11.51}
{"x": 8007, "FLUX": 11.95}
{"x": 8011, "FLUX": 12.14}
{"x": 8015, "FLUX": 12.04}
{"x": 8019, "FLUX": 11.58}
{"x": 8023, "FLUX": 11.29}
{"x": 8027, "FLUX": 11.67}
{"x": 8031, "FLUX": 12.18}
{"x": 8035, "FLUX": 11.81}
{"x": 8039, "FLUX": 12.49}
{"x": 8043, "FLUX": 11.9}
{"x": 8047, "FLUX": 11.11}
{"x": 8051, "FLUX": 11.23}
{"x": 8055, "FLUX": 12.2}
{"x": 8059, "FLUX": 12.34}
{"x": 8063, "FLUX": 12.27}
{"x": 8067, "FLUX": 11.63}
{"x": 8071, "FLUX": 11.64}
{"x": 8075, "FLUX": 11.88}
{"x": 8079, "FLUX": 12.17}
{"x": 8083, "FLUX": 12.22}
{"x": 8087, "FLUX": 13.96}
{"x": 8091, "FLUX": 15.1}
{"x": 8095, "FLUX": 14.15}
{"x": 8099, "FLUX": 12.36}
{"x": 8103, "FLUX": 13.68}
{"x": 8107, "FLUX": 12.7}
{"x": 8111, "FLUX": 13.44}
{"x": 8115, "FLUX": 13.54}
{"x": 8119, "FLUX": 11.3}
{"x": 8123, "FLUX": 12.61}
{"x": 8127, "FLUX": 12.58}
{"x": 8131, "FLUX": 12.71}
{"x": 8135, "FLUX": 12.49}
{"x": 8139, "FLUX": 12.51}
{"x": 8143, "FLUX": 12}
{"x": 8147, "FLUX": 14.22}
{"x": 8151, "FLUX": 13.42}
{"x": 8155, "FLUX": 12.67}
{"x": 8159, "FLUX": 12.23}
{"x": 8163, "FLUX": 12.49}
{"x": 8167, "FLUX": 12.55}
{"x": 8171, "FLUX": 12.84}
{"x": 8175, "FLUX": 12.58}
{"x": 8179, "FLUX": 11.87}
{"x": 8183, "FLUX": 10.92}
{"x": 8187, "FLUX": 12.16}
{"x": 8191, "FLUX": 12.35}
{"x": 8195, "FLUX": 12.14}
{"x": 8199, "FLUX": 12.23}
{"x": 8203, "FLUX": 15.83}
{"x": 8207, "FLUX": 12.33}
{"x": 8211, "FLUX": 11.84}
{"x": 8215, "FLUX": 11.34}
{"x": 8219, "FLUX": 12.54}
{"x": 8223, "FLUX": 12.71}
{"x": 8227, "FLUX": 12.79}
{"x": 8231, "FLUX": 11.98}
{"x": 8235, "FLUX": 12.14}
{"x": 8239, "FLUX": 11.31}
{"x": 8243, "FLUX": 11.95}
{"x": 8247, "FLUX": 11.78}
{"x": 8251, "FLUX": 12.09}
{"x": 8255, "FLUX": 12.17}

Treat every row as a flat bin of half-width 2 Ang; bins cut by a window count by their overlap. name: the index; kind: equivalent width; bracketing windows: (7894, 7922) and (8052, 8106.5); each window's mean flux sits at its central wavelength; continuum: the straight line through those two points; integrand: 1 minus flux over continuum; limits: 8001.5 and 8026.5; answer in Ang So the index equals 1.3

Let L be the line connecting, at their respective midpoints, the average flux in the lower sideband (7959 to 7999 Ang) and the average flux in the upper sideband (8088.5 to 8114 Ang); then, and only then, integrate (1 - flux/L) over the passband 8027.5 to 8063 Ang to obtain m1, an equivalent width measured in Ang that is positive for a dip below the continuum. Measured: 2.4 Ang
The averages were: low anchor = 11.9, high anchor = 13.6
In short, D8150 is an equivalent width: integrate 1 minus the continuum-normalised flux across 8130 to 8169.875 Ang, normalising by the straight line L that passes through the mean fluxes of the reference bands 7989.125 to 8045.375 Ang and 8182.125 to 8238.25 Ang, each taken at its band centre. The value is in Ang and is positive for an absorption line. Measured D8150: -1.7 Ang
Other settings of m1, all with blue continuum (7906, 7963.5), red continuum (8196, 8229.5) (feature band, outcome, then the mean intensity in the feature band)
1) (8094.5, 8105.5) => -0.9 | 13.3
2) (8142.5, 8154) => -0.8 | 13.3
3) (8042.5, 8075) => 0.9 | 11.8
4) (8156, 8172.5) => 0.0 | 12.5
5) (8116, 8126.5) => 0.1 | 12.2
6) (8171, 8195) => 1.0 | 12.1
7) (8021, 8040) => 0.3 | 11.9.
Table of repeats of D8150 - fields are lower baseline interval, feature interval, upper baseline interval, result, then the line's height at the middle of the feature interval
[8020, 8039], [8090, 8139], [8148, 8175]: -2.30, 12.4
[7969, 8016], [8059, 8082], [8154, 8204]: 0.29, 12.1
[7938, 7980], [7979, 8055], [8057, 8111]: 2.85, 12.3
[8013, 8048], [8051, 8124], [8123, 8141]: -2.70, 12.2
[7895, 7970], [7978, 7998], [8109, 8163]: 0.18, 12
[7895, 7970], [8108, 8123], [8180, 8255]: -0.84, 12.1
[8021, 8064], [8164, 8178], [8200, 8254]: -0.45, 12.2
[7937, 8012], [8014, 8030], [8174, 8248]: 0.33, 11.9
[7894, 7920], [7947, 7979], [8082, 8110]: 1.21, 12.3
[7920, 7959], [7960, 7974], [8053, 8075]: -0.11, 11.8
